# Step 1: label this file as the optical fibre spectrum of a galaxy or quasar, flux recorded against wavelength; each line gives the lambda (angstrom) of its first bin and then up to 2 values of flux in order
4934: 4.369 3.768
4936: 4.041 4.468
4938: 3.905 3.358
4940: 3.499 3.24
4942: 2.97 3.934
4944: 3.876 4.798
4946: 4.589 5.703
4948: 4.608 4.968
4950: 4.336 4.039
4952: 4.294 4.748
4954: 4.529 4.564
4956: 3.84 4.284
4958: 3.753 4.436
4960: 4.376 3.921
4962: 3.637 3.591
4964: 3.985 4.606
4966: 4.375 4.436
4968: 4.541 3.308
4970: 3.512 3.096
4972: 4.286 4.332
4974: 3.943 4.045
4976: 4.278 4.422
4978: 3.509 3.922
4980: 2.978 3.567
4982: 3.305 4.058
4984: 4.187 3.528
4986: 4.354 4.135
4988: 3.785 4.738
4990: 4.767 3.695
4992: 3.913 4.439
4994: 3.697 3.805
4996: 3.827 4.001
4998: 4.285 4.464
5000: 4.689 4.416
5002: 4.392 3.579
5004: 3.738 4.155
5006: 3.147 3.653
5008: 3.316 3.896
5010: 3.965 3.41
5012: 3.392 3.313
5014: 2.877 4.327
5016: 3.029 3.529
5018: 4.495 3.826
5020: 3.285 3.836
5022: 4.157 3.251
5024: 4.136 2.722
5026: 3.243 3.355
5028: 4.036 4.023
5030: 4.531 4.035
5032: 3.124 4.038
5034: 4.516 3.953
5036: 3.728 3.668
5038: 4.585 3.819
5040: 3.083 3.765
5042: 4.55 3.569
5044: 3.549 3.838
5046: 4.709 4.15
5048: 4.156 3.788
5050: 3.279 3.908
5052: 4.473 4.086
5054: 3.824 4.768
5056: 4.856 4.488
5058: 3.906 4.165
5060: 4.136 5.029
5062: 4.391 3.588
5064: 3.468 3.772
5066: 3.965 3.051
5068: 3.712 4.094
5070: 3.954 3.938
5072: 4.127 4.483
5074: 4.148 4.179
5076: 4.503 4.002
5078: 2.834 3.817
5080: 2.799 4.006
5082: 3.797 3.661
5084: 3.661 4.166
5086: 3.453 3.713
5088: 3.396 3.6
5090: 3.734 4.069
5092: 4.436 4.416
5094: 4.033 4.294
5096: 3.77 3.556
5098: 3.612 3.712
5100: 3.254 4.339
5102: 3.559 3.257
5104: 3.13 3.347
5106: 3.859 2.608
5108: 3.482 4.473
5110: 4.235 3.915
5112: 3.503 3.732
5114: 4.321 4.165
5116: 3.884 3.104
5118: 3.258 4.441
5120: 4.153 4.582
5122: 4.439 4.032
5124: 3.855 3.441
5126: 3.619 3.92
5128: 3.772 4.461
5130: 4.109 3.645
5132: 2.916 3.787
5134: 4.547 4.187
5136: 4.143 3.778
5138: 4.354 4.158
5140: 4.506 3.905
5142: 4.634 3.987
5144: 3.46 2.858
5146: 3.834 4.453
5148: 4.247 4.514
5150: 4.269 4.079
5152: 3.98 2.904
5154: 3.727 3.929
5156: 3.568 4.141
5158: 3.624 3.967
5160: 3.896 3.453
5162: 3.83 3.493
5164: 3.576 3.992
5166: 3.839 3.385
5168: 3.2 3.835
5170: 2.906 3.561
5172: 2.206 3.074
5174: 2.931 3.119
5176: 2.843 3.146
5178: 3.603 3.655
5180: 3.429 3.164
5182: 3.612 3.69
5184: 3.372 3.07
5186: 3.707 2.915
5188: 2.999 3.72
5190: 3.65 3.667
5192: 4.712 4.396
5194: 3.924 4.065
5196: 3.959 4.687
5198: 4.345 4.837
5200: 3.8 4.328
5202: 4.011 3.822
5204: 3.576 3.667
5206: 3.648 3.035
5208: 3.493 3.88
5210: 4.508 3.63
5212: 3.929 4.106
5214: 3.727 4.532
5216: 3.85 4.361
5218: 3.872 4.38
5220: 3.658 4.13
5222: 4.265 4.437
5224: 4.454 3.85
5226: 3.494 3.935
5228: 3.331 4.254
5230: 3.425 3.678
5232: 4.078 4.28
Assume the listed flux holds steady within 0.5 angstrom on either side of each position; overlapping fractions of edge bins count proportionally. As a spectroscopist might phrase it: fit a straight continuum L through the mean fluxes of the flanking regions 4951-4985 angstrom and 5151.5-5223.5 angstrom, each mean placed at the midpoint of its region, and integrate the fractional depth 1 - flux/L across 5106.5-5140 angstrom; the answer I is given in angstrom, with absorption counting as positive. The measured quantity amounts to -1.0 angstrom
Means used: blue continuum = 4.01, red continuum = 3.72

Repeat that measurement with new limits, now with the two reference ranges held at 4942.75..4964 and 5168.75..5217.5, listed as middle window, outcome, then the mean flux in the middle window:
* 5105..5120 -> 0.5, 3.78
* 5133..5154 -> -1.1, 4.03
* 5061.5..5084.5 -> 1.0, 3.82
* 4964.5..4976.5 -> 0.6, 4.06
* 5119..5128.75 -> -0.4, 4.02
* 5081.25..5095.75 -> 0.3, 3.89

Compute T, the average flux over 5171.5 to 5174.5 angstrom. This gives 2.74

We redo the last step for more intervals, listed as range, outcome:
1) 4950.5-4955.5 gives 4.43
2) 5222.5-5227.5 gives 4.03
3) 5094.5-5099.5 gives 3.79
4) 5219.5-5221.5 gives 3.89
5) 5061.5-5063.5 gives 3.99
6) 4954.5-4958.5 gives 4.11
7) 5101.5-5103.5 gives 3.41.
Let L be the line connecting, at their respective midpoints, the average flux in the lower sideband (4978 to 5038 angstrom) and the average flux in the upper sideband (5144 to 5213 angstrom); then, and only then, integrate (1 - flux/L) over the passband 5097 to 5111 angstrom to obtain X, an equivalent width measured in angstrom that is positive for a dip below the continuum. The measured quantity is 0.5 angstrom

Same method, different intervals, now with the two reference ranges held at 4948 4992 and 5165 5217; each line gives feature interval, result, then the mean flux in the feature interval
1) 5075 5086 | 0.40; 3.73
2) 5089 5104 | 0.07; 3.83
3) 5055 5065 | -0.82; 4.23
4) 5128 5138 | -0.49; 3.96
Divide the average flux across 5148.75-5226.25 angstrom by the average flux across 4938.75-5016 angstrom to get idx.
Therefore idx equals 0.94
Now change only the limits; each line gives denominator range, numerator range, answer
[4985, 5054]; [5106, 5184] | 0.97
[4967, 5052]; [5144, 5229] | 0.97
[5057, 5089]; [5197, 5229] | 1.03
